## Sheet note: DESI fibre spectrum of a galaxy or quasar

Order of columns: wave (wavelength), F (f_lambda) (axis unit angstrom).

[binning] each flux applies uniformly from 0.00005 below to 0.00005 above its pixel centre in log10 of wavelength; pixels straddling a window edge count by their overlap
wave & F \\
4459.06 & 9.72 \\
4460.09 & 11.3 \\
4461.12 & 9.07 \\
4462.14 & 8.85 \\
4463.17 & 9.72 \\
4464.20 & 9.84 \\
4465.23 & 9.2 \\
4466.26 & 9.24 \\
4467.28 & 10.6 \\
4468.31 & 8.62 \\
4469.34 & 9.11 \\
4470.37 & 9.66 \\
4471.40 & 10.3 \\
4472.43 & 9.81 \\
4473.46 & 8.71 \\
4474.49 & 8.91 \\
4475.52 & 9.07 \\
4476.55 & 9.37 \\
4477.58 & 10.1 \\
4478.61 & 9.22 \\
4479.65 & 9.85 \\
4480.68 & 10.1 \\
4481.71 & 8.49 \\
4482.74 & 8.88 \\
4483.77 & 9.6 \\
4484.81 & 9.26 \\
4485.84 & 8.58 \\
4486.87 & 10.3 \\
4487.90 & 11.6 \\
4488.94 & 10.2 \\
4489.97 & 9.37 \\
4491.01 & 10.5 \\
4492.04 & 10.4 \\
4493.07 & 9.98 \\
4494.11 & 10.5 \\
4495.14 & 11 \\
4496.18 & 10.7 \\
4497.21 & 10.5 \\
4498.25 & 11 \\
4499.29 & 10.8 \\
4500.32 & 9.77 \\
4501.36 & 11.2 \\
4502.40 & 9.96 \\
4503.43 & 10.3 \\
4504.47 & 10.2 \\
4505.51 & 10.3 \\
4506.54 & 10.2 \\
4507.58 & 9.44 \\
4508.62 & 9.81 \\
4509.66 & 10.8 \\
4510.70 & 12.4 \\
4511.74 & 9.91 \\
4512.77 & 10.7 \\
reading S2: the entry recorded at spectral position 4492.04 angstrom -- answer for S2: 10.4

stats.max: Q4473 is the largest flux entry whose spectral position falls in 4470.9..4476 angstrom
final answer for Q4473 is 10.3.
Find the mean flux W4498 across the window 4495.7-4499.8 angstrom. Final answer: 10.7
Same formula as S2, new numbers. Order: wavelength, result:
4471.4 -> 10.3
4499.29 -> 10.8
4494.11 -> 10.5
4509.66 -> 10.8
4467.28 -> 10.6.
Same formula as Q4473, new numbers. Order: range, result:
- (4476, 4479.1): 10.1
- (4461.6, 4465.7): 9.84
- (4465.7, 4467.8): 10.6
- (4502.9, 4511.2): 12.4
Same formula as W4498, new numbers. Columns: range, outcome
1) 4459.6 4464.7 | 9.75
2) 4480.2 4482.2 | 9.3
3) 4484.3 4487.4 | 9.42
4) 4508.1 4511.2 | 11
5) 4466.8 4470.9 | 9.48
